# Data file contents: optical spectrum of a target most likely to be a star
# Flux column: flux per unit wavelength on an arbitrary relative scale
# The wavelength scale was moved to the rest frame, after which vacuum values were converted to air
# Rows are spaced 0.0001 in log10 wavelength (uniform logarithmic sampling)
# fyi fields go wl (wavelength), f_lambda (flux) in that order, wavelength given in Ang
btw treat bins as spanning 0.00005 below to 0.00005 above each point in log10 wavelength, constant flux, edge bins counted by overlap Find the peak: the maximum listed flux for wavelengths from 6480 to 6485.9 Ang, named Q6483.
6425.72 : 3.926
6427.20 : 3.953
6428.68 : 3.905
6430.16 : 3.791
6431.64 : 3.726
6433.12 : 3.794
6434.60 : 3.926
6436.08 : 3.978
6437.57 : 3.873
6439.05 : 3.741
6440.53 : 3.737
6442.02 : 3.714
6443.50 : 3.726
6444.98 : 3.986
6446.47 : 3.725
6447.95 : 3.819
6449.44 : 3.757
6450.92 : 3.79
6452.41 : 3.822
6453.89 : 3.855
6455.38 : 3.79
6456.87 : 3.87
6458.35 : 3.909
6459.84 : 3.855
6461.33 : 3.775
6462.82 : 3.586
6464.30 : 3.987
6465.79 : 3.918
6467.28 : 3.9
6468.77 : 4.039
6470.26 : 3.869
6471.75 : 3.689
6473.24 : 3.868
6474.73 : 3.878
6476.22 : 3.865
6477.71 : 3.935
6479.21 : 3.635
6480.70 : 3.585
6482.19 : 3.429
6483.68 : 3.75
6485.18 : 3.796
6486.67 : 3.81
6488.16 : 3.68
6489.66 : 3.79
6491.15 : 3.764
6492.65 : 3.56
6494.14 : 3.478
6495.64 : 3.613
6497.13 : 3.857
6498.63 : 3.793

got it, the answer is 3.796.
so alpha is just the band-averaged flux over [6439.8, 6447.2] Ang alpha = 3.78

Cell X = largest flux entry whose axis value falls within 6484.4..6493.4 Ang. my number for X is 3.81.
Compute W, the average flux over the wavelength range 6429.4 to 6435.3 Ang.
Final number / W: 3.81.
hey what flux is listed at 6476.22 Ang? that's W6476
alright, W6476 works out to 3.865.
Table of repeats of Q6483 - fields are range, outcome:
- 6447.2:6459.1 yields 3.909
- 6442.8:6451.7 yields 3.986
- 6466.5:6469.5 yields 4.039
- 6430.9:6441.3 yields 3.978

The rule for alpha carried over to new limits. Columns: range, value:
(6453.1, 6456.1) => 3.83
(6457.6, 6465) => 3.83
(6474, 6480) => 3.82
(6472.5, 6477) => 3.87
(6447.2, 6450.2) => 3.79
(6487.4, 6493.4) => 3.7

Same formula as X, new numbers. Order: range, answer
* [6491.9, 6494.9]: 3.56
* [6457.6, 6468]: 3.987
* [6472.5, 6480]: 3.935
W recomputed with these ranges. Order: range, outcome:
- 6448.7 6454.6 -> 3.81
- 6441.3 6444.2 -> 3.72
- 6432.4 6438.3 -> 3.89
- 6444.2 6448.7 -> 3.84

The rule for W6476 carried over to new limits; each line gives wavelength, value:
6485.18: 3.796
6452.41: 3.822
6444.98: 3.986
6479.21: 3.635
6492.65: 3.56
